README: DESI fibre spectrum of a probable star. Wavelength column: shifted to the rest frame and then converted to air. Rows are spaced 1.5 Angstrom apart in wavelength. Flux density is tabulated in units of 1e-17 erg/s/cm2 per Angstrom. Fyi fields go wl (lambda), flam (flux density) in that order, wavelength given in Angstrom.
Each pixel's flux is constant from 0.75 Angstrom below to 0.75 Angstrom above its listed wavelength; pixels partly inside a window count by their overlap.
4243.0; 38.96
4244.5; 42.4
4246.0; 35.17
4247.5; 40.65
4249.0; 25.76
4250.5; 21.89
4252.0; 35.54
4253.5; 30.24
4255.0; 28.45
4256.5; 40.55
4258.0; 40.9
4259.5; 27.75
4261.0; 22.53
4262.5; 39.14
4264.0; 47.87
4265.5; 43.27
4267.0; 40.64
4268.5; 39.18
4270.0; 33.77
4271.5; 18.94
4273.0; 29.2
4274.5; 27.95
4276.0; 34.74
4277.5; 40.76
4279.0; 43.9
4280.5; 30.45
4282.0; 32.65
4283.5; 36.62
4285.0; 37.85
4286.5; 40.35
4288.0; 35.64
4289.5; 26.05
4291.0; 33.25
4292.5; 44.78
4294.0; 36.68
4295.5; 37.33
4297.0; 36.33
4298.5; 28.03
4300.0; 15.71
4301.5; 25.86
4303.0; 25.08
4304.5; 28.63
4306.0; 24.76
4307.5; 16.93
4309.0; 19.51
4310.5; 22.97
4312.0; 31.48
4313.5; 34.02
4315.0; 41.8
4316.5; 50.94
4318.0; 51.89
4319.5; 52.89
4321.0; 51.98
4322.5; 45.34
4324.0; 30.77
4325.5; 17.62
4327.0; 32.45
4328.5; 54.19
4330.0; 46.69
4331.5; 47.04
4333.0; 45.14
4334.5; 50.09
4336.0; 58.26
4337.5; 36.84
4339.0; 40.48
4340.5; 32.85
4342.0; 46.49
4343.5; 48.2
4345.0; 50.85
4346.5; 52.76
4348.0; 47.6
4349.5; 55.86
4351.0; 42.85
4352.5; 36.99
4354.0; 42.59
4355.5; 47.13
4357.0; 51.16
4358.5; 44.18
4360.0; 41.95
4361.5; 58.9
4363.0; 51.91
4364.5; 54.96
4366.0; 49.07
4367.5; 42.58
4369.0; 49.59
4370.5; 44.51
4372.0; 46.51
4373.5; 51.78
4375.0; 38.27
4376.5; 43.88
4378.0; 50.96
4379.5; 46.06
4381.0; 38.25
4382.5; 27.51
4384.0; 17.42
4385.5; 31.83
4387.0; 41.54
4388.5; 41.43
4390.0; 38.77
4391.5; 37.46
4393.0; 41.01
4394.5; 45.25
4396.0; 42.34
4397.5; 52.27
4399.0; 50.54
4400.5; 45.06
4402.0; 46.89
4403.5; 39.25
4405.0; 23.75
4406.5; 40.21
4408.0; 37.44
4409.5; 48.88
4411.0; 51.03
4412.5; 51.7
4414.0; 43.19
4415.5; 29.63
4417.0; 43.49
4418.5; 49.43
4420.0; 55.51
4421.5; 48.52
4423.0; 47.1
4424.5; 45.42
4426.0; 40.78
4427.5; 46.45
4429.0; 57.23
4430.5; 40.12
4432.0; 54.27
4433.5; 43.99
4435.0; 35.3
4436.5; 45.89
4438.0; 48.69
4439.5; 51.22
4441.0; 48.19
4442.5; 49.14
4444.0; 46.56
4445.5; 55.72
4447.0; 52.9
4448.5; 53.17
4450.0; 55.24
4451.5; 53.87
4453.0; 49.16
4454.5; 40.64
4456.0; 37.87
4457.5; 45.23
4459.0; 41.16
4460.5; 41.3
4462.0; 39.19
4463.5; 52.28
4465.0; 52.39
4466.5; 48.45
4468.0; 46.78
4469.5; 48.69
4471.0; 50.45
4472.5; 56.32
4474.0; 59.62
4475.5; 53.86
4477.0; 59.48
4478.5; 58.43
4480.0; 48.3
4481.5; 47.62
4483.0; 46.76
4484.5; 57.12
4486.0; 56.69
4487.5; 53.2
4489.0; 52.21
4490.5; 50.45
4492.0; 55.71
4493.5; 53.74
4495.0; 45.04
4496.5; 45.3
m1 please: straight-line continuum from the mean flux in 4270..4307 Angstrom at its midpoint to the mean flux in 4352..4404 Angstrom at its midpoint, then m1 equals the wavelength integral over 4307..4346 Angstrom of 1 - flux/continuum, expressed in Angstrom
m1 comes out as -3.9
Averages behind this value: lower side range 32.1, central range 40.9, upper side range 43.8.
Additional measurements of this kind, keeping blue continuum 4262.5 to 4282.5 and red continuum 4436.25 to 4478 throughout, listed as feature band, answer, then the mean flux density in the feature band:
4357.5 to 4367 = -1.7 Angstrom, 50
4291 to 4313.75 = 5.6 Angstrom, 28.6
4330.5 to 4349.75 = -2.9 Angstrom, 46.9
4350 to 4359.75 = -0.6 Angstrom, 44.3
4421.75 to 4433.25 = 0.0 Angstrom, 47.2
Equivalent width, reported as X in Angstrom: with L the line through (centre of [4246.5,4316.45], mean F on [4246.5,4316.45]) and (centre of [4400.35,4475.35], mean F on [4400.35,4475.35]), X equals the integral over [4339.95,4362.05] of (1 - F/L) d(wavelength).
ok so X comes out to -4.4 Angstrom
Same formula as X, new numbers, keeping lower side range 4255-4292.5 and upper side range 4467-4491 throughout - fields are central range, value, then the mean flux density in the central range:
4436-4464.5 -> 1.4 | 47.8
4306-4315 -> 2.8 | 26.4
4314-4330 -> -1.5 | 43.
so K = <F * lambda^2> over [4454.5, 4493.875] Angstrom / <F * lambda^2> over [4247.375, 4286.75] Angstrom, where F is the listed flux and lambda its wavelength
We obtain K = 1.6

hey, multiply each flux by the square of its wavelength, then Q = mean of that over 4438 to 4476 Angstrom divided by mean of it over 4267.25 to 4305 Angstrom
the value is 1.61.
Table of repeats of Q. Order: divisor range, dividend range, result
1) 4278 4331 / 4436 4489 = 1.54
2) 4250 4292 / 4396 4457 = 1.45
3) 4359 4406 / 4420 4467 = 1.14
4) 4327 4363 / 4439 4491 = 1.14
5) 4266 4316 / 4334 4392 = 1.43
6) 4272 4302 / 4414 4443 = 1.47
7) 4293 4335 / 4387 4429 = 1.28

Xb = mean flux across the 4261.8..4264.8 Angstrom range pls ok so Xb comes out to 43.6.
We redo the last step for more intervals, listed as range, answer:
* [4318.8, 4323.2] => 50.1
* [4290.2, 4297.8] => 37.5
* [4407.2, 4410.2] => 43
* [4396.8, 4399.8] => 51.3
